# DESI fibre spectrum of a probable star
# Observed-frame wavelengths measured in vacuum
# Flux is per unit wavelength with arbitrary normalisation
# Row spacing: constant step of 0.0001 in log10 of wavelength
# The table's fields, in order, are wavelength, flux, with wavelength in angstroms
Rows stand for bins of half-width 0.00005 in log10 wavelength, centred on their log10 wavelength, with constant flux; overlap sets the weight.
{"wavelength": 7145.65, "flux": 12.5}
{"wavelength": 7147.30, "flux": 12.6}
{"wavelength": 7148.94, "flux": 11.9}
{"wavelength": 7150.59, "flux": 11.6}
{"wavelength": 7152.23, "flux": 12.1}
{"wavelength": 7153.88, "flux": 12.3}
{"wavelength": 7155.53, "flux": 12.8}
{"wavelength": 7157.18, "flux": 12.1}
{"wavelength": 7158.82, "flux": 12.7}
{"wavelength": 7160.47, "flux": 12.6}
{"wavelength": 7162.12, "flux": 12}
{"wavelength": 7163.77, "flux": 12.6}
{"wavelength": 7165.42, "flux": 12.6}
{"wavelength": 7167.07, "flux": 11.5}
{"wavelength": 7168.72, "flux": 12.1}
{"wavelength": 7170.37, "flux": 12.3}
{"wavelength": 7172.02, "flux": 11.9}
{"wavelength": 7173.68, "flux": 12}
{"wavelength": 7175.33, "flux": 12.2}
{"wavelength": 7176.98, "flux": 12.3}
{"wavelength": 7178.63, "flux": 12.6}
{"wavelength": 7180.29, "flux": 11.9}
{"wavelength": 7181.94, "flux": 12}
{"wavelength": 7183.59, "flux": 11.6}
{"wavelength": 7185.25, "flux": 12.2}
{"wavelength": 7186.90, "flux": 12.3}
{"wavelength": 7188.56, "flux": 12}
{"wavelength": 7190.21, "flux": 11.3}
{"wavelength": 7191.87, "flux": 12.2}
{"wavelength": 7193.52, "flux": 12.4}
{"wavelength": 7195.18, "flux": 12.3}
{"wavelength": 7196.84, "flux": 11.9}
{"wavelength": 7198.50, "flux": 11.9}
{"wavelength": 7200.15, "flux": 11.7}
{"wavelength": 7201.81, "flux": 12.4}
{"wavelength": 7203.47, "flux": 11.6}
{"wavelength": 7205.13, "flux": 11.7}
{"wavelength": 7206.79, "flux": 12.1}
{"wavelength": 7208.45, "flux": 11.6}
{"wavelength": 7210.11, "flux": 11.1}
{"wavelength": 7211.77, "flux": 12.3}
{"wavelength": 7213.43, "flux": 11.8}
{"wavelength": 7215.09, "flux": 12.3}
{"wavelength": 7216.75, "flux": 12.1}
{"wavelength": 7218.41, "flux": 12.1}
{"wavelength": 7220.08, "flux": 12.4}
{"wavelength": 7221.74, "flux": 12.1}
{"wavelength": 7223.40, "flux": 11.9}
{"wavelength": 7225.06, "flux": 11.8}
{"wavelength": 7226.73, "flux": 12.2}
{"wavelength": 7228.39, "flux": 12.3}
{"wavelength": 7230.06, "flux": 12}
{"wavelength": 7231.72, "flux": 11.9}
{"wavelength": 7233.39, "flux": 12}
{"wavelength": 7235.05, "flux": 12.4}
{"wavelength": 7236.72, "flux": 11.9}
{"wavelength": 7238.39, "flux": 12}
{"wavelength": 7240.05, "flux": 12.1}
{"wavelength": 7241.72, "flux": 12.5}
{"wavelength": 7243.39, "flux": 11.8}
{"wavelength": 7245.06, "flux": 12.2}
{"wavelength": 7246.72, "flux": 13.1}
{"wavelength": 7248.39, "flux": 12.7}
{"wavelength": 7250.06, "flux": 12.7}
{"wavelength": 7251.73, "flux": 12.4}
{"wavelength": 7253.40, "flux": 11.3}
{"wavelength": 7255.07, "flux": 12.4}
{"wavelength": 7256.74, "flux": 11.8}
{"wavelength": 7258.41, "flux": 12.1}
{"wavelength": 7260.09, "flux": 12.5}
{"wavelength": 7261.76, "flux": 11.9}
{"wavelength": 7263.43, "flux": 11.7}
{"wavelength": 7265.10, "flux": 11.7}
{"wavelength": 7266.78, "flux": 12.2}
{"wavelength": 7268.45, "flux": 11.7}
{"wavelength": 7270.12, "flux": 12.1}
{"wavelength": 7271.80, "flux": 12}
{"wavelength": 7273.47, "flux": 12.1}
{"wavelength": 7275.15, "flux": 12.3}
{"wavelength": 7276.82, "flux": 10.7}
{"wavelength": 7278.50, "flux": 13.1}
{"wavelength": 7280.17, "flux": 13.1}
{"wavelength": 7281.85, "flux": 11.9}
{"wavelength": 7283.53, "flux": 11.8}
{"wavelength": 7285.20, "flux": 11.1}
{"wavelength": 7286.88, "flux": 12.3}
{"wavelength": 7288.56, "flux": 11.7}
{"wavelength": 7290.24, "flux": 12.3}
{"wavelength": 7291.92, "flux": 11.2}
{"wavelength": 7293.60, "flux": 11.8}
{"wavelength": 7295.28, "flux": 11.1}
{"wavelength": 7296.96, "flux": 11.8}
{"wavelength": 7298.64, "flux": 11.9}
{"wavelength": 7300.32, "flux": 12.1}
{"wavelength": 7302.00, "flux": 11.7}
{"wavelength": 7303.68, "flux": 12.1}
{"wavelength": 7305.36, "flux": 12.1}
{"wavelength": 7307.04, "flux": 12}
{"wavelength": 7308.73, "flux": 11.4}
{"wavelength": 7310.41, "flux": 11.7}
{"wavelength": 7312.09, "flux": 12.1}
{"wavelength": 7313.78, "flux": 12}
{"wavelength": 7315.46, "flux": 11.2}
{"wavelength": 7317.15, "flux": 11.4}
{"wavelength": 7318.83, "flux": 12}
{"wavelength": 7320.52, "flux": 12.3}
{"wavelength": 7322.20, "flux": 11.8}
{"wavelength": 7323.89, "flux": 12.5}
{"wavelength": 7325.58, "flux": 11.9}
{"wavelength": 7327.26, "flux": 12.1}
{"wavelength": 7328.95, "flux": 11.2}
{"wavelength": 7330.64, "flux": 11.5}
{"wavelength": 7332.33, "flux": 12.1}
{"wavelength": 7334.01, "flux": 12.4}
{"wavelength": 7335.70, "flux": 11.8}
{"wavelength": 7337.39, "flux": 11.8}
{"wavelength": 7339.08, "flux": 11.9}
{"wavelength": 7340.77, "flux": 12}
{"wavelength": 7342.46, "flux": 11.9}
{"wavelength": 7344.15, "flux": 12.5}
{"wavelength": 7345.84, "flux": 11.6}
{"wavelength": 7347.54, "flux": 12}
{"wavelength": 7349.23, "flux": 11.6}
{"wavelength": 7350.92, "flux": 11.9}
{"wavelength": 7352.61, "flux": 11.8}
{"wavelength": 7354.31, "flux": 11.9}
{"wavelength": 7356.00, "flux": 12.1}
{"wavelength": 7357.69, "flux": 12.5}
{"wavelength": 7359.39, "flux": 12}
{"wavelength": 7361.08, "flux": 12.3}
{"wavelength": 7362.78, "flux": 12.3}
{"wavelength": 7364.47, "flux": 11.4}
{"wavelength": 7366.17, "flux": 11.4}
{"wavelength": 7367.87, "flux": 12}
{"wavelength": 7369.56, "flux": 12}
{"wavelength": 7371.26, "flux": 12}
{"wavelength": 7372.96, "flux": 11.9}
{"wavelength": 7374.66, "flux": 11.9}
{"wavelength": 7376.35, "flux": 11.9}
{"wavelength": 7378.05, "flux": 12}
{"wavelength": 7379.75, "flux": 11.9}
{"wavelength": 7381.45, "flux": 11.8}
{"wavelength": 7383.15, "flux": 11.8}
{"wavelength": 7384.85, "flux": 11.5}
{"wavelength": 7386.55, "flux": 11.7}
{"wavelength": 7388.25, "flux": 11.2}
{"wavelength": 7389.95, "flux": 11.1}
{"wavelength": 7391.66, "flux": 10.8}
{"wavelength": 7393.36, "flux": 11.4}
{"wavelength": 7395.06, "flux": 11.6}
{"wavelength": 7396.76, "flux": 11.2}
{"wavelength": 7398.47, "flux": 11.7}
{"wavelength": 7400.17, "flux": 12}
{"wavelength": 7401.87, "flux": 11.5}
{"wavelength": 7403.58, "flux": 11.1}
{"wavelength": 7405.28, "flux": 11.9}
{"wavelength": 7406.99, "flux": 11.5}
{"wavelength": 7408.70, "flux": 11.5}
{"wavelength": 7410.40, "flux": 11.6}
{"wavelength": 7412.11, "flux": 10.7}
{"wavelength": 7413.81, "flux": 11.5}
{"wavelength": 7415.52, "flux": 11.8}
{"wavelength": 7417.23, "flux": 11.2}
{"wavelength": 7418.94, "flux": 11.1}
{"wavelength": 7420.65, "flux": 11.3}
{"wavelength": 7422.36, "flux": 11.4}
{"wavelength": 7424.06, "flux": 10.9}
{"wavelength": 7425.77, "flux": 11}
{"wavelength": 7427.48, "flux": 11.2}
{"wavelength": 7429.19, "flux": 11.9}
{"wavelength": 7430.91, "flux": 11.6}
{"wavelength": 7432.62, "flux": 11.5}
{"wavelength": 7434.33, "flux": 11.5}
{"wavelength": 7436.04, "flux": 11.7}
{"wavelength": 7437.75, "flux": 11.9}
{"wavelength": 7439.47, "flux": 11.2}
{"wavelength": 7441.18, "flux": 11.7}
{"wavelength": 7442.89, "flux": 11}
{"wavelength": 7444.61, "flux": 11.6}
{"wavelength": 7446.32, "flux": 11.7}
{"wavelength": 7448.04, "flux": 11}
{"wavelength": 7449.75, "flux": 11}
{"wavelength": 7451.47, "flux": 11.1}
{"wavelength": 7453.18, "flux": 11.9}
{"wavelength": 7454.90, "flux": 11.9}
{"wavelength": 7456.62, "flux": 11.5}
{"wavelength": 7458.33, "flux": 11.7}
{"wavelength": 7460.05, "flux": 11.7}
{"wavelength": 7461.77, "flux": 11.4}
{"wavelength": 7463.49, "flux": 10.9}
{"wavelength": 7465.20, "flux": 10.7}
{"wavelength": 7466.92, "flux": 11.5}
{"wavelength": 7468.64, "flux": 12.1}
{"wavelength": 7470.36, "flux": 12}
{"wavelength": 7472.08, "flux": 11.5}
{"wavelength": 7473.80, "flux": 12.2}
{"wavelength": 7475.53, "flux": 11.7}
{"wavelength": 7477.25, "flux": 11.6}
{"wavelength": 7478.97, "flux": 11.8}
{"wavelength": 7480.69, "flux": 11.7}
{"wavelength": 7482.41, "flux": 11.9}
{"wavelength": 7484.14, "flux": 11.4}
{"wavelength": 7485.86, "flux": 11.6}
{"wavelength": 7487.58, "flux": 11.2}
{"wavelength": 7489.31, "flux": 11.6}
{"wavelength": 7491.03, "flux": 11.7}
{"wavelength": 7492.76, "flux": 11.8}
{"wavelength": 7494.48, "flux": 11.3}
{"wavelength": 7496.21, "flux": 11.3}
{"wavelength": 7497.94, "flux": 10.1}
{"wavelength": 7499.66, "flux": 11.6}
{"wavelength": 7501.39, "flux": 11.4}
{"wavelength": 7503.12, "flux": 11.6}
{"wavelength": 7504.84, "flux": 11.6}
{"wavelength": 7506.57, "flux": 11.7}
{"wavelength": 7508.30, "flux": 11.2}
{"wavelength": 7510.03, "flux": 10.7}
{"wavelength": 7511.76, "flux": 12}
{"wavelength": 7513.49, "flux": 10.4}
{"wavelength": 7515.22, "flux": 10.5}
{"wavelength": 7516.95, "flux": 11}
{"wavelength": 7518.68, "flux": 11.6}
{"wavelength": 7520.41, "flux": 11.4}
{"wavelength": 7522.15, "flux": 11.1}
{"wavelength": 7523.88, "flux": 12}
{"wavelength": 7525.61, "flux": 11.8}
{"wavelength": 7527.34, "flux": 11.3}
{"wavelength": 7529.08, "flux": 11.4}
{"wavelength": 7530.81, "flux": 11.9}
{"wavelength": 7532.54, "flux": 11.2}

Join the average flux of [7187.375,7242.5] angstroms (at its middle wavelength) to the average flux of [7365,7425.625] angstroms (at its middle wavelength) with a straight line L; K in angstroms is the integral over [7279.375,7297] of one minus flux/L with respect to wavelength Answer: 0.0 angstroms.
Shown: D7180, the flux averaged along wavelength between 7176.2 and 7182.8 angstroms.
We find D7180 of 12.2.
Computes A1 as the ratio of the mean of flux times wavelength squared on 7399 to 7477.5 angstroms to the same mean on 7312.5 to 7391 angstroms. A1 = 0.99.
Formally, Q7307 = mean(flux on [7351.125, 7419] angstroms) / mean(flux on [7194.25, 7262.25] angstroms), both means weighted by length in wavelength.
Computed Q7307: 1.0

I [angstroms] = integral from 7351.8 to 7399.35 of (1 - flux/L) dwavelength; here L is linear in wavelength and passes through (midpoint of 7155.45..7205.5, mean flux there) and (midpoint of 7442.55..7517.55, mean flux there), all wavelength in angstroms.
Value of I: -0.3 angstroms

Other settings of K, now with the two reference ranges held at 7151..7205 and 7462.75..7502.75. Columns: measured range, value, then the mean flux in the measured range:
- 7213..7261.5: -0.6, 12.2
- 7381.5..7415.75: 0.7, 11.5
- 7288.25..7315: 0.2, 11.8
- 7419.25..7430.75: 0.3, 11.3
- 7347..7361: -0.3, 12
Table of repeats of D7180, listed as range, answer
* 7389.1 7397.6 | 11.2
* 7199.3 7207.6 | 11.9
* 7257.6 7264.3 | 12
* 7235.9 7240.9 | 12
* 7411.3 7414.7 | 11.1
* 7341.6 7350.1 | 11.9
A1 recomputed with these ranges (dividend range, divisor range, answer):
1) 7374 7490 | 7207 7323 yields 1.00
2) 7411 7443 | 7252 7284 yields 0.99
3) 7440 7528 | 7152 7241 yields 1.02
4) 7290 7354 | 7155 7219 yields 1.02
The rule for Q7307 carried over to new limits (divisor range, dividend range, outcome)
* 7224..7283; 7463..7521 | 0.94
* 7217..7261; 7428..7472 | 0.95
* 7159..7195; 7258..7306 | 0.98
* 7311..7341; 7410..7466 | 0.96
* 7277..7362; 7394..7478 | 0.96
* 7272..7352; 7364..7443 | 0.97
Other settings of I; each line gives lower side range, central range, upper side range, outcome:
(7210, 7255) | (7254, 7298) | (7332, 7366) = 0.55 angstroms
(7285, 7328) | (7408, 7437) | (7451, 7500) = 0.63 angstroms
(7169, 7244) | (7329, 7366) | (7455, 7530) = -0.61 angstroms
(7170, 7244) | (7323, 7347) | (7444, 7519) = -0.39 angstroms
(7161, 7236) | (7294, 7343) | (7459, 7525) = -0.25 angstroms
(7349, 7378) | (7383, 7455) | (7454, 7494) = 2.19 angstroms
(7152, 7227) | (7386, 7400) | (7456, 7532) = 0.36 angstroms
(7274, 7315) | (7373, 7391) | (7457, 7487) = 0.10 angstroms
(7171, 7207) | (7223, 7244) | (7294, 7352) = -0.17 angstroms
